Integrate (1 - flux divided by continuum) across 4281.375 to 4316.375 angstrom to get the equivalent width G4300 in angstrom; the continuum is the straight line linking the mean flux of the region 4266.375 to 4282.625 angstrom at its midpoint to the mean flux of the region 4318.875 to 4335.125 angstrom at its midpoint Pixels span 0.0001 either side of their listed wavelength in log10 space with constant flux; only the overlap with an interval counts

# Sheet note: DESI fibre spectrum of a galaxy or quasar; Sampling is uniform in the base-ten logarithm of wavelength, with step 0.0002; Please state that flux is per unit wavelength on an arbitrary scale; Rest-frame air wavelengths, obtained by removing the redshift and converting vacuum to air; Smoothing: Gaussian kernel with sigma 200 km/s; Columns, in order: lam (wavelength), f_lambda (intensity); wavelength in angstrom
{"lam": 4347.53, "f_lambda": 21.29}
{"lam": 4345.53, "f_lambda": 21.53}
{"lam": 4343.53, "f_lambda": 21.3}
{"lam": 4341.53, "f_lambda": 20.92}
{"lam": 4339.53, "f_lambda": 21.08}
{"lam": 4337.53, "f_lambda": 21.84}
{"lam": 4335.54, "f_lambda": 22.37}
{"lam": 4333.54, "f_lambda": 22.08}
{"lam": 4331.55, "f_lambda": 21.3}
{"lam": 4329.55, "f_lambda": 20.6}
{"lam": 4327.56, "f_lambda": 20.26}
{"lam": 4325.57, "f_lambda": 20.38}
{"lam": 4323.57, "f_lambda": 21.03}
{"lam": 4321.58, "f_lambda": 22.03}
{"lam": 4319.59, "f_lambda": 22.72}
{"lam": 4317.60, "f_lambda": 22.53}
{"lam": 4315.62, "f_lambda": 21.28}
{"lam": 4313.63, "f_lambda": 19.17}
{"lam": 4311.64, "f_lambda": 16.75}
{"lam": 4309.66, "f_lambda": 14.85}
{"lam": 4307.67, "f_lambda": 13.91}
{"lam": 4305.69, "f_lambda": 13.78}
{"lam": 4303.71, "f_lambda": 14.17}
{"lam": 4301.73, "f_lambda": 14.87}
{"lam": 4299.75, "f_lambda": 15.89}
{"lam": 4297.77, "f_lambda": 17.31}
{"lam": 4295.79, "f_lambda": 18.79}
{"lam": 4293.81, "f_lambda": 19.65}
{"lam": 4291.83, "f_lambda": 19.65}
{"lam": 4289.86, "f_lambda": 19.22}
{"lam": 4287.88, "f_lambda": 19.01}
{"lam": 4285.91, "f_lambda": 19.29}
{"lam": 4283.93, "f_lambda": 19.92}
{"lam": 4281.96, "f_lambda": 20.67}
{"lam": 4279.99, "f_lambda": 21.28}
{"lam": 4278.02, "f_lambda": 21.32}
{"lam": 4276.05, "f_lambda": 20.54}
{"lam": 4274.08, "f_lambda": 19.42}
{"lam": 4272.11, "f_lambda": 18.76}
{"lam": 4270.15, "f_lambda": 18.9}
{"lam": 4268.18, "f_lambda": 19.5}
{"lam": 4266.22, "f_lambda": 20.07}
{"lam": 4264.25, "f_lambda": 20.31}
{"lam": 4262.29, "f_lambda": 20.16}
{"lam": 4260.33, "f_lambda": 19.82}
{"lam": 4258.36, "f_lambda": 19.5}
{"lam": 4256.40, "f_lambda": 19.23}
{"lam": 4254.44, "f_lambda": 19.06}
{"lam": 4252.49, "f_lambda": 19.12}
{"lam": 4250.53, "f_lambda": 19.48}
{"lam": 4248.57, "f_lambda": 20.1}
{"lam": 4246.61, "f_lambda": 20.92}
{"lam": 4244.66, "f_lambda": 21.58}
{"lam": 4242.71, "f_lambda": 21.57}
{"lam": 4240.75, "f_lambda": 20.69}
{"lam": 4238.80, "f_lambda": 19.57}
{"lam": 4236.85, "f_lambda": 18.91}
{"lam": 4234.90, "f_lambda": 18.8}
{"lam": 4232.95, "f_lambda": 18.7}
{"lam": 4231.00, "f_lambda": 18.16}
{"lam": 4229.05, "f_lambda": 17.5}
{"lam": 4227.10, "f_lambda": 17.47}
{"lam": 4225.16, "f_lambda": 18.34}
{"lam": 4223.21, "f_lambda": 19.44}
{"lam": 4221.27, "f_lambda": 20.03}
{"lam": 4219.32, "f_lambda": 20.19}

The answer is 5.1 angstrom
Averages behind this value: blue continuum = 20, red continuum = 21.3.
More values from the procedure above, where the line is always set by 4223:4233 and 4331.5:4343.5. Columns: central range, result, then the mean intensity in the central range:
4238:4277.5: -1.8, 19.9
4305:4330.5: 2.1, 19.2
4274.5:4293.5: -0.2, 20.1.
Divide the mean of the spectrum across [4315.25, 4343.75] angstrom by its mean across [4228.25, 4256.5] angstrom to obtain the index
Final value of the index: 1.1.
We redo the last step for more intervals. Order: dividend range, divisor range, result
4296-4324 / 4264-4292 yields 0.90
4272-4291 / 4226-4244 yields 1.05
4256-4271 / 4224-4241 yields 1.06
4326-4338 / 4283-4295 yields 1.10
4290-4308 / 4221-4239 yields 0.90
